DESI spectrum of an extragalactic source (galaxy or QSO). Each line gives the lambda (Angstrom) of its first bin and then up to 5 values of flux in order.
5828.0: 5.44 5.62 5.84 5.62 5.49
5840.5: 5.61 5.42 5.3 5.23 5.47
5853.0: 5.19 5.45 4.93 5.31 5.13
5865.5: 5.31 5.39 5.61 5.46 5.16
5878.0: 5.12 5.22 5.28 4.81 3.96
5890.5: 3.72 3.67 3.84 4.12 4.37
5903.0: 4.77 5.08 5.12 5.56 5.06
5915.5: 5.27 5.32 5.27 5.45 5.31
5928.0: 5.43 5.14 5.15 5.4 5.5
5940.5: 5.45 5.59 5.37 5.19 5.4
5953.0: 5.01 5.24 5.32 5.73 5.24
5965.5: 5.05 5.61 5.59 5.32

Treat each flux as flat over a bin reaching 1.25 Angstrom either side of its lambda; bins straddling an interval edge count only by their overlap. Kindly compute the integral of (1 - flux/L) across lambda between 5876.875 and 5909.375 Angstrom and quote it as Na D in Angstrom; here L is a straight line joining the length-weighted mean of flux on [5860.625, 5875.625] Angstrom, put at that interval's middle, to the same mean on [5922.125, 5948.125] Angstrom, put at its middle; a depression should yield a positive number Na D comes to 4.93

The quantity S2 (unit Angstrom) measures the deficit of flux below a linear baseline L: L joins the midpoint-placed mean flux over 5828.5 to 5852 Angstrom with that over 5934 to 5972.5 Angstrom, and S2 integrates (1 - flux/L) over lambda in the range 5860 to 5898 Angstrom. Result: 4.4 Angstrom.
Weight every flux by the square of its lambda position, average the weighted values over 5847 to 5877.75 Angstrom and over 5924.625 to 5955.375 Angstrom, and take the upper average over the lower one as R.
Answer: 1.03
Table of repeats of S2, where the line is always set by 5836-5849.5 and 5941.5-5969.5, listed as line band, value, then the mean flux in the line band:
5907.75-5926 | 0.2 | 5.3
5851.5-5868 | 0.5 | 5.24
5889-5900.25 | 3.1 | 3.89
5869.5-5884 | 0.3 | 5.3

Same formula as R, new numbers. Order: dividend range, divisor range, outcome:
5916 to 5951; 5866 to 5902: 1.16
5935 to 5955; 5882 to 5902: 1.29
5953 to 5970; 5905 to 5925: 1.03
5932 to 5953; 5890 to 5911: 1.22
